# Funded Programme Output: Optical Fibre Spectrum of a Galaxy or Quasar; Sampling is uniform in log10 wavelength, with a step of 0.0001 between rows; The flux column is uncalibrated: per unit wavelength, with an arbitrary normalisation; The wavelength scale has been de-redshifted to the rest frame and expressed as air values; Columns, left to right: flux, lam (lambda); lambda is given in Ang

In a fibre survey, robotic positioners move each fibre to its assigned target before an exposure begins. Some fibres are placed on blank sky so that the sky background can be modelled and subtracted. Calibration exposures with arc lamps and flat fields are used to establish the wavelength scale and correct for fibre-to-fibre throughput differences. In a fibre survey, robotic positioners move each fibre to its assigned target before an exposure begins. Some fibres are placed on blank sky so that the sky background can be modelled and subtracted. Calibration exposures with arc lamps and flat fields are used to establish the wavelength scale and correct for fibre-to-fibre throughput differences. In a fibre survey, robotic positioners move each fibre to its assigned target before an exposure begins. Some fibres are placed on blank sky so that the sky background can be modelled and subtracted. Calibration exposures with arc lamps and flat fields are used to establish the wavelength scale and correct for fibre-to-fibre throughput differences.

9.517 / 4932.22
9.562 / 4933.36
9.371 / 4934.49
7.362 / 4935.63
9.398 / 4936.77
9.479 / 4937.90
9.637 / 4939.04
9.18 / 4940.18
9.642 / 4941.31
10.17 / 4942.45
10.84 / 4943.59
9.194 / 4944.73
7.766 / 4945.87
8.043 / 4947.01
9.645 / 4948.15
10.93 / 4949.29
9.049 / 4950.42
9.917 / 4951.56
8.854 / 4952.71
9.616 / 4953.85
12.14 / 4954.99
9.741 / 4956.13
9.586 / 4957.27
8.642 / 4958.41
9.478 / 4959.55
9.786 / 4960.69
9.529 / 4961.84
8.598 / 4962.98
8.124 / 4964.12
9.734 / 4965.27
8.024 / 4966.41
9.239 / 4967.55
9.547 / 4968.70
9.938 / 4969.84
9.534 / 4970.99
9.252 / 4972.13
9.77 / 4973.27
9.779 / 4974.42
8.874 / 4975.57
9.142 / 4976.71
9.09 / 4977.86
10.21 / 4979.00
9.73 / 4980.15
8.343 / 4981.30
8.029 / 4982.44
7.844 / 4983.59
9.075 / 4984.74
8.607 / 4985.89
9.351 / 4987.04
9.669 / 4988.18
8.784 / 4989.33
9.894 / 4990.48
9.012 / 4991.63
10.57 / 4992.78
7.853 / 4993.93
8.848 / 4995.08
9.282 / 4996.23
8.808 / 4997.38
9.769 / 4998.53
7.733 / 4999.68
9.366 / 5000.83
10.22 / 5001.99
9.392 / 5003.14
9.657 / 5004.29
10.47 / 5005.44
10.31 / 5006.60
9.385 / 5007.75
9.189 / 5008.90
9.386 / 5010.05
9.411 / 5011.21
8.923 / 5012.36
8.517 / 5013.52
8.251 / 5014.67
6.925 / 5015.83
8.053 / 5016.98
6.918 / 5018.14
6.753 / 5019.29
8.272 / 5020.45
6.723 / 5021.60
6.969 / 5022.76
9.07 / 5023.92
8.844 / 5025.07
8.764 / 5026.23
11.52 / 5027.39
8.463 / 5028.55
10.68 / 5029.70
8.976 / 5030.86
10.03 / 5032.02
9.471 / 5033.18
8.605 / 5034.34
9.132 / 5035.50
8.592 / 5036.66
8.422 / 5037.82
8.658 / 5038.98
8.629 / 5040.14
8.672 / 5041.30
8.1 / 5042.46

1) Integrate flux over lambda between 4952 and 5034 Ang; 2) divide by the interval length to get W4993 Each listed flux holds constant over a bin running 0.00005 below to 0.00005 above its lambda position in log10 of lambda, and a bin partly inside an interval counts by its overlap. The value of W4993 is 9.1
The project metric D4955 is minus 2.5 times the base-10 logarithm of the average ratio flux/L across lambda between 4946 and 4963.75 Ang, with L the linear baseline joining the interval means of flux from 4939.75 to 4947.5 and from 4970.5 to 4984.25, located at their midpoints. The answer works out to -0.03 mag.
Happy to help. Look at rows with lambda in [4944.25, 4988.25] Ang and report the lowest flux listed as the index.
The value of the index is 7.766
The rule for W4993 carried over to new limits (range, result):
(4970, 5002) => 9.15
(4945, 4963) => 9.48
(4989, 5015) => 9.28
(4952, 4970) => 9.4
